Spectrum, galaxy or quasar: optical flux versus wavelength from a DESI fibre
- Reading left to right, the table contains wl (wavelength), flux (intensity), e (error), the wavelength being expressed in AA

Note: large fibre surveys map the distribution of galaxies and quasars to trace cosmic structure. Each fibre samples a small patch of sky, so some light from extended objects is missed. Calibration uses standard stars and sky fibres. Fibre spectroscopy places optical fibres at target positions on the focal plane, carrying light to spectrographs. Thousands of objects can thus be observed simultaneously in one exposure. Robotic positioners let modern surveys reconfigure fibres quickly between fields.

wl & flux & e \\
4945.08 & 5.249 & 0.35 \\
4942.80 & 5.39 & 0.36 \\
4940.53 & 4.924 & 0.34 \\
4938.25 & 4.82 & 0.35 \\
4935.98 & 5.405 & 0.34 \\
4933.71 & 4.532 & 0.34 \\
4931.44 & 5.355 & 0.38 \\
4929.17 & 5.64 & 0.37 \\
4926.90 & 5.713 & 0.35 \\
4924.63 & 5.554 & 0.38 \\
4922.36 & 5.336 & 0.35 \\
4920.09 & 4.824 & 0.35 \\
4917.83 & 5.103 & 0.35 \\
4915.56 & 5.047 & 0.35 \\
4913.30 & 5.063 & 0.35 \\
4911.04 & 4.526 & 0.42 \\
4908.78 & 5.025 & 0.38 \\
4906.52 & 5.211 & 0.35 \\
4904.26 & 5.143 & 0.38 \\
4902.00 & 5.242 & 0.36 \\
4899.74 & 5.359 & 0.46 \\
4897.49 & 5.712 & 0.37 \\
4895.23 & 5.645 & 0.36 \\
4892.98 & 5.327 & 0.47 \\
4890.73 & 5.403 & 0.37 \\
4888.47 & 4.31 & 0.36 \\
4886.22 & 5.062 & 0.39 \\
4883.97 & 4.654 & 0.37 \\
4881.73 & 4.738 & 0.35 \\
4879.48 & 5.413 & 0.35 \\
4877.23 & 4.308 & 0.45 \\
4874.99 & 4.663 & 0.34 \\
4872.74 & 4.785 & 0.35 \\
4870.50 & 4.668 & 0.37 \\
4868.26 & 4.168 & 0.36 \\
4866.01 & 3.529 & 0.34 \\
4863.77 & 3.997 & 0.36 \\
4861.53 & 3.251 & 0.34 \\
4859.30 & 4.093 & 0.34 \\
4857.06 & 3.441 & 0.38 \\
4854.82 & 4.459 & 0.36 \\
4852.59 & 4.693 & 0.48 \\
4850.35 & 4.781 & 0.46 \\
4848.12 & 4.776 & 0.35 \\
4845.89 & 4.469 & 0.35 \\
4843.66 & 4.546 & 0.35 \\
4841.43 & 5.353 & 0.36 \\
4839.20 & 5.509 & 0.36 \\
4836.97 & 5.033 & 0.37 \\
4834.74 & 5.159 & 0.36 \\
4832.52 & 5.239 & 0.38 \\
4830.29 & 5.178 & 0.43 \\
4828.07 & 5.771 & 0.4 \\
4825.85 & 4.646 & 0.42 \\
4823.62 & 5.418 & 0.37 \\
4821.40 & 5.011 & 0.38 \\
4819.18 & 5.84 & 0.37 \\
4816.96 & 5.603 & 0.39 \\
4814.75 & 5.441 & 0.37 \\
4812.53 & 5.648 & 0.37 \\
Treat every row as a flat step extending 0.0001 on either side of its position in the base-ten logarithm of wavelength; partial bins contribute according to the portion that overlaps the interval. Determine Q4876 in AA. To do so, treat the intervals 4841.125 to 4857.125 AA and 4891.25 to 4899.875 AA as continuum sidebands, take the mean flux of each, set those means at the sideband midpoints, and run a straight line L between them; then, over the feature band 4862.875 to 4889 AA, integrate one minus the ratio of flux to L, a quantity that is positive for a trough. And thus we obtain 3.1 AA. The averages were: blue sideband 4.6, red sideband 5.53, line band 4.53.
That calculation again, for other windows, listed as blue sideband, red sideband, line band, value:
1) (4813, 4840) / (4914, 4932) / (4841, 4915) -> 8.3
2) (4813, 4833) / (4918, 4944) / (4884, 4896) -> 0.4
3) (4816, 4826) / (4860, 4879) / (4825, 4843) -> -0.6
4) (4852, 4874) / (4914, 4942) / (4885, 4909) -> -2.9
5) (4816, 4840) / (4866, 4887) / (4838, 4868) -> 3.7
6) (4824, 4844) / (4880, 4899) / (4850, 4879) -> 5.2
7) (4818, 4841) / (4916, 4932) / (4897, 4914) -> 0.6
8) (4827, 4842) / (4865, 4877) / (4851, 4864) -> 1.9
